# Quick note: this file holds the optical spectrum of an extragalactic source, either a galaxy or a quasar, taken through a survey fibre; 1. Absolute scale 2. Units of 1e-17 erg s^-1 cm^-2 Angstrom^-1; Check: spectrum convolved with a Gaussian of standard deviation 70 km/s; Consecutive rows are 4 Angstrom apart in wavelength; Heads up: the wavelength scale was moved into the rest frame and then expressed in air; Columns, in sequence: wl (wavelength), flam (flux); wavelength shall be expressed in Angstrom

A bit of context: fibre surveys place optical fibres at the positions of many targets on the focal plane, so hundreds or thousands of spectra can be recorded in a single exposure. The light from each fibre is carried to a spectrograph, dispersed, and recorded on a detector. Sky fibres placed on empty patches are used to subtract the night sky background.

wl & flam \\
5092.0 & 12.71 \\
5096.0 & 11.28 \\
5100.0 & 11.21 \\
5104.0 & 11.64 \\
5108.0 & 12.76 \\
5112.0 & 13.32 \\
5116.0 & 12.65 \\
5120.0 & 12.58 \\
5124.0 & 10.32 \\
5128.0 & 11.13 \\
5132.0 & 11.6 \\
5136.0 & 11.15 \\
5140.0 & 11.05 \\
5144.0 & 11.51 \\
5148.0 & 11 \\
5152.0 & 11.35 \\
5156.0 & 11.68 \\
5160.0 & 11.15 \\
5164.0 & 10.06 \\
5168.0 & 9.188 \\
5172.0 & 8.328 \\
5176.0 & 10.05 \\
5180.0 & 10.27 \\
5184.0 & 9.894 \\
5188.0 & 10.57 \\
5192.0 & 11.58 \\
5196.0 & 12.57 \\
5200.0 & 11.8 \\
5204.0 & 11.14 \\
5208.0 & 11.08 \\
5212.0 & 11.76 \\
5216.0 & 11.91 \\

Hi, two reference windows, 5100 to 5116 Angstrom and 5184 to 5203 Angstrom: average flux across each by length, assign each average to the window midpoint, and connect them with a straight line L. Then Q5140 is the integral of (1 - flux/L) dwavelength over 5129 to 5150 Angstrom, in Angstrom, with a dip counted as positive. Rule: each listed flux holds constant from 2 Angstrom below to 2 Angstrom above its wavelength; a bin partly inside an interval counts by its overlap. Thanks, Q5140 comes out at 1.4 Angstrom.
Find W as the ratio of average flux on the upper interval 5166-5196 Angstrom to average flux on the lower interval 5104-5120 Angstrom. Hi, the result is 0.80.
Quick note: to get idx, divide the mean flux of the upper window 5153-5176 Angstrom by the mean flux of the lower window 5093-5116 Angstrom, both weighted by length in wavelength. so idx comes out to 0.8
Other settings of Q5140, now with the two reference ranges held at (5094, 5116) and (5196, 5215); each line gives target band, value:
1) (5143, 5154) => 0.6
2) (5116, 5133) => 0.6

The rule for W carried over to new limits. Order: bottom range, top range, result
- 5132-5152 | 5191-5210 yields 1.04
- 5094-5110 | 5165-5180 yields 0.80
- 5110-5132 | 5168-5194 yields 0.84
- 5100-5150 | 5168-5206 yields 0.91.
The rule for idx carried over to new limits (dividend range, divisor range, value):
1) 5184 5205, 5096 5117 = 0.93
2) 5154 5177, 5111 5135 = 0.85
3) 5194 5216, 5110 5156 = 1.01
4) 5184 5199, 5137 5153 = 1.01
